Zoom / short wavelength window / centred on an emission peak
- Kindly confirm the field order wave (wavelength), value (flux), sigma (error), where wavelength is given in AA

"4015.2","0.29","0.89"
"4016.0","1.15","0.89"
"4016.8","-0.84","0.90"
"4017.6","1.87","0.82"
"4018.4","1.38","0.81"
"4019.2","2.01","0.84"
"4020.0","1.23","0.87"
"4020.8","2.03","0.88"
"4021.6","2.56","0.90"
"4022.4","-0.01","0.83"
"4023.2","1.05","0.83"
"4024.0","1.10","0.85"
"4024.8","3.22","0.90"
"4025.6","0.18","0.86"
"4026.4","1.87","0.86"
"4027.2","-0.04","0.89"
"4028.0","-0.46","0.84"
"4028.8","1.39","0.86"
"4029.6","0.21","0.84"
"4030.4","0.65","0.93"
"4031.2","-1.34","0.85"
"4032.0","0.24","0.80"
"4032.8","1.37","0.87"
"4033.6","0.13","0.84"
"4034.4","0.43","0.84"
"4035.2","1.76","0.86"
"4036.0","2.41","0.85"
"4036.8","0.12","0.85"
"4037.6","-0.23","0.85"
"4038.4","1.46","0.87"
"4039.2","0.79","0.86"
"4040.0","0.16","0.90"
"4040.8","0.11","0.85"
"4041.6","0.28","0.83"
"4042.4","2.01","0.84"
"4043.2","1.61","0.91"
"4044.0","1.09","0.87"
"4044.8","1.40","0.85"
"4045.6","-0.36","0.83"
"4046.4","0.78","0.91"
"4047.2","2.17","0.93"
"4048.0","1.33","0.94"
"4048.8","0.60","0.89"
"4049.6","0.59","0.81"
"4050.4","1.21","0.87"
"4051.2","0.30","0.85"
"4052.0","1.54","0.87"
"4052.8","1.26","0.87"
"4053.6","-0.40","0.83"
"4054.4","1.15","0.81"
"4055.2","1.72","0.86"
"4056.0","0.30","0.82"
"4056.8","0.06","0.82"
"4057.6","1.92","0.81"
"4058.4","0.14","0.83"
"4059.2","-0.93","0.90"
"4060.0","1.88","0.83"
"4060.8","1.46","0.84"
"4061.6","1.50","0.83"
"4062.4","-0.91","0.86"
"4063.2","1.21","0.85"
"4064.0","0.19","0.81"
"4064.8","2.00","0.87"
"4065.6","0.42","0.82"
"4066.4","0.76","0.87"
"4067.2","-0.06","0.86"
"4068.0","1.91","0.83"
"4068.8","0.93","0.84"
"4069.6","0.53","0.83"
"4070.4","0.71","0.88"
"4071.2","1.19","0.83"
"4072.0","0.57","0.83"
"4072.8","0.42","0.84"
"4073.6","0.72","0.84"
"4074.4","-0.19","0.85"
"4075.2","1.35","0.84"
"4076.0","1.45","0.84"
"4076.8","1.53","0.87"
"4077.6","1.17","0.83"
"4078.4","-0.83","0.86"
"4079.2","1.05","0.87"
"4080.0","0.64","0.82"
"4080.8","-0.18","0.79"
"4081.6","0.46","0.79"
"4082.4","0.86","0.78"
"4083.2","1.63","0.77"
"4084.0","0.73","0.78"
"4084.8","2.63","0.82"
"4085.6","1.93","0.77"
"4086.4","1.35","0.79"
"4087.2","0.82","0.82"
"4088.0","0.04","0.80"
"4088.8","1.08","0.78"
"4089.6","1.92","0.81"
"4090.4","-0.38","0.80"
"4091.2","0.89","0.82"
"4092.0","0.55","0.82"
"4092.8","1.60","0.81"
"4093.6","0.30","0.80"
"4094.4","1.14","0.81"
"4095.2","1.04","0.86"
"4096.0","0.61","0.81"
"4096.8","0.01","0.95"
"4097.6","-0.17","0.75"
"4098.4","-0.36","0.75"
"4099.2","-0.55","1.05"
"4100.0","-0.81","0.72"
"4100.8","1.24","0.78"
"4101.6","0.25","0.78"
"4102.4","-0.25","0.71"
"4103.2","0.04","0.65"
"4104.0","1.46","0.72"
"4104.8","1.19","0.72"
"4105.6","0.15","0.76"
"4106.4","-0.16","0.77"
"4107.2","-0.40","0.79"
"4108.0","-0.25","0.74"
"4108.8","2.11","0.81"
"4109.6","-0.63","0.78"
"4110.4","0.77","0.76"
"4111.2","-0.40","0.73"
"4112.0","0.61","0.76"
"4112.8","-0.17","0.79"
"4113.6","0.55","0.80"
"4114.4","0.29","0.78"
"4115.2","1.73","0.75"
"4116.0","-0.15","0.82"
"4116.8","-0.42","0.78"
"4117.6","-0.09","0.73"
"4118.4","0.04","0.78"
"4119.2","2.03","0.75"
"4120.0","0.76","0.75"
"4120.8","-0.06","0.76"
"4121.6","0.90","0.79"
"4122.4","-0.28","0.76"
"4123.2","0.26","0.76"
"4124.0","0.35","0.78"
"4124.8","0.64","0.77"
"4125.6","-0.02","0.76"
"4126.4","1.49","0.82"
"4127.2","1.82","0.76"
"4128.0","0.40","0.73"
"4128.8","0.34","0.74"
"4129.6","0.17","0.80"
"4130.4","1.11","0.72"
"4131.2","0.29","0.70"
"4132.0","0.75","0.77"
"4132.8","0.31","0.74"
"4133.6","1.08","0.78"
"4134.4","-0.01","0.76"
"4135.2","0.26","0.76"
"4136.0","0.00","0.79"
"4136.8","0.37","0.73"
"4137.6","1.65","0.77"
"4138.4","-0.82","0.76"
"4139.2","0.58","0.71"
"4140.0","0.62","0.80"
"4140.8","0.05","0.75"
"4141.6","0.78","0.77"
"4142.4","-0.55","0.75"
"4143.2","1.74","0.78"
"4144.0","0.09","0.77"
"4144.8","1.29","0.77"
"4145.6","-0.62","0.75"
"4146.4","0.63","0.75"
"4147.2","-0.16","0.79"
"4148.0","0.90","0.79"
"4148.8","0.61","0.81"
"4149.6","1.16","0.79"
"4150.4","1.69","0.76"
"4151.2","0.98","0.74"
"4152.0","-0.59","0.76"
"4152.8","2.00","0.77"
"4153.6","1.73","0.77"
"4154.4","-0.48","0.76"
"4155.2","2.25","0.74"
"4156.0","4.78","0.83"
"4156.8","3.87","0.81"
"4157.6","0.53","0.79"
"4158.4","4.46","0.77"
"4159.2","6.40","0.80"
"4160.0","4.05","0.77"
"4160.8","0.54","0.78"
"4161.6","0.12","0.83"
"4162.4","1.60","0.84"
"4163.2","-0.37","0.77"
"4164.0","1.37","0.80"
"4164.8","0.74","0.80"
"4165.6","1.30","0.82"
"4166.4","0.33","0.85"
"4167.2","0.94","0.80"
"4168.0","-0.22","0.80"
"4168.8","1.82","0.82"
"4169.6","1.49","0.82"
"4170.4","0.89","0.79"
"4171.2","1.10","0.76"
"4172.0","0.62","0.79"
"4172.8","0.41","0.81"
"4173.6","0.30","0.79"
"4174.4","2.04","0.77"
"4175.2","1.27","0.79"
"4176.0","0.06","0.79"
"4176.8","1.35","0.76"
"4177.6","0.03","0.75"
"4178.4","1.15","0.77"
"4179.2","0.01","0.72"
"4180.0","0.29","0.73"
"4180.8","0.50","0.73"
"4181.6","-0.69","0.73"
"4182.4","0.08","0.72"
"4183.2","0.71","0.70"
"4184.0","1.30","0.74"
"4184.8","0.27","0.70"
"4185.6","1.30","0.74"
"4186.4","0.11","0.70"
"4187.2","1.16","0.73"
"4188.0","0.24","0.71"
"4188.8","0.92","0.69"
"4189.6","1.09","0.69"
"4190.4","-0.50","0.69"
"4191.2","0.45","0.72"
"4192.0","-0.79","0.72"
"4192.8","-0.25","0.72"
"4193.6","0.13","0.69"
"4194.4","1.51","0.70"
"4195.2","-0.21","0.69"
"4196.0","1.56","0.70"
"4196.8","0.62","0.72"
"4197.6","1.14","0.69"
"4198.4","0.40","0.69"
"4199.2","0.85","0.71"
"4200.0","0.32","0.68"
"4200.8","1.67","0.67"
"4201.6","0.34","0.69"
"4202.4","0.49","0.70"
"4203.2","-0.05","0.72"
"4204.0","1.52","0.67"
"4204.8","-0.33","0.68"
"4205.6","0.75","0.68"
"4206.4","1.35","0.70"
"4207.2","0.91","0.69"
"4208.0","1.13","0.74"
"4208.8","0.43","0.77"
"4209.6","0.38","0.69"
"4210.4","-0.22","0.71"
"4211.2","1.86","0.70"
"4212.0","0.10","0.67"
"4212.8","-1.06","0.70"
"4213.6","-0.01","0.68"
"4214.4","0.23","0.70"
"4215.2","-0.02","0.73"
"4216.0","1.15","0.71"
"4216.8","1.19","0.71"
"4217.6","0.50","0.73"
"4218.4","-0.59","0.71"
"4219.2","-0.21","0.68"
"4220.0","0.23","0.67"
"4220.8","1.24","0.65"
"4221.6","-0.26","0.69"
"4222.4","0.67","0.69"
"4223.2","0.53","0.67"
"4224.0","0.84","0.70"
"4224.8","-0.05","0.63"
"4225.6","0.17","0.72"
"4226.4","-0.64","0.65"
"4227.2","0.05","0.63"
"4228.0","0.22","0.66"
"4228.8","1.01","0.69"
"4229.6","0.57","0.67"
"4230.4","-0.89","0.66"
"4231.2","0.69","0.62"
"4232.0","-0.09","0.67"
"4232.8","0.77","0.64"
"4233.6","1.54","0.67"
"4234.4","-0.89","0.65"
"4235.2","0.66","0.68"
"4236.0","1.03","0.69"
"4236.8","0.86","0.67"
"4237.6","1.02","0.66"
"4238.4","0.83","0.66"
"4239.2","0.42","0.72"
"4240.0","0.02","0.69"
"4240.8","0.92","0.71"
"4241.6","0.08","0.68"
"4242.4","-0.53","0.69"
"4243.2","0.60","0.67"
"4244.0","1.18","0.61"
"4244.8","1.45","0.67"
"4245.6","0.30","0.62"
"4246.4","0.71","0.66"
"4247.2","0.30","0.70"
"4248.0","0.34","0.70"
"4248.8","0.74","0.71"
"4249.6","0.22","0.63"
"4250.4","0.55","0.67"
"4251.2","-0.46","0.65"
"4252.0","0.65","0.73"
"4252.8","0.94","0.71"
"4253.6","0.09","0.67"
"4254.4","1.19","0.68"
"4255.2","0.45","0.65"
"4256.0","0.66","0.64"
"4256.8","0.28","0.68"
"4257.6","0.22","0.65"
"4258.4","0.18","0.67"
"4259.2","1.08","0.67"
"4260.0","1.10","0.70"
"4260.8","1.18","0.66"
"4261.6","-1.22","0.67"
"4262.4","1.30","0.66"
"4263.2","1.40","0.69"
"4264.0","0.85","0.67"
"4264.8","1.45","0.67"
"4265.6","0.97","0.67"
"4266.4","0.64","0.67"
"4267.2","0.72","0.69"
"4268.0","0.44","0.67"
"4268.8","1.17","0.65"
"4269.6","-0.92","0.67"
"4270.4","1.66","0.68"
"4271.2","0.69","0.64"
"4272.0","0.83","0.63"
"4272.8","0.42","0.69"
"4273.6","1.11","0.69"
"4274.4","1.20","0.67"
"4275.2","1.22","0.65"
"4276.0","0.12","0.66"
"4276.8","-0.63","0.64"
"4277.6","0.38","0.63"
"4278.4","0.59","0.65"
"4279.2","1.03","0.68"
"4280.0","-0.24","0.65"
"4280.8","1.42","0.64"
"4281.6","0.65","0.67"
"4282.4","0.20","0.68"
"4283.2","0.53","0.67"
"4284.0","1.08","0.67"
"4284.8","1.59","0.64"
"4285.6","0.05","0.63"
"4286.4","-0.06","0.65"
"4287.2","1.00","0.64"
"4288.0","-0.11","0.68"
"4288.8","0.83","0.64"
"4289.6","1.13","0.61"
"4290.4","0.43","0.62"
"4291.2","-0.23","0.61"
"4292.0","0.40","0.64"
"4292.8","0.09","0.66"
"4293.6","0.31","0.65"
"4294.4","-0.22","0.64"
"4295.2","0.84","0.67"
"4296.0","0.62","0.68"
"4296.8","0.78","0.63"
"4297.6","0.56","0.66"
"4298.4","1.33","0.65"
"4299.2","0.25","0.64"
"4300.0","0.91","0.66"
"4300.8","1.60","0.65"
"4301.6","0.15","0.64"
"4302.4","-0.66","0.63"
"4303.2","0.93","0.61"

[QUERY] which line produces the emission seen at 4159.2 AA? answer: [O II] 3727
